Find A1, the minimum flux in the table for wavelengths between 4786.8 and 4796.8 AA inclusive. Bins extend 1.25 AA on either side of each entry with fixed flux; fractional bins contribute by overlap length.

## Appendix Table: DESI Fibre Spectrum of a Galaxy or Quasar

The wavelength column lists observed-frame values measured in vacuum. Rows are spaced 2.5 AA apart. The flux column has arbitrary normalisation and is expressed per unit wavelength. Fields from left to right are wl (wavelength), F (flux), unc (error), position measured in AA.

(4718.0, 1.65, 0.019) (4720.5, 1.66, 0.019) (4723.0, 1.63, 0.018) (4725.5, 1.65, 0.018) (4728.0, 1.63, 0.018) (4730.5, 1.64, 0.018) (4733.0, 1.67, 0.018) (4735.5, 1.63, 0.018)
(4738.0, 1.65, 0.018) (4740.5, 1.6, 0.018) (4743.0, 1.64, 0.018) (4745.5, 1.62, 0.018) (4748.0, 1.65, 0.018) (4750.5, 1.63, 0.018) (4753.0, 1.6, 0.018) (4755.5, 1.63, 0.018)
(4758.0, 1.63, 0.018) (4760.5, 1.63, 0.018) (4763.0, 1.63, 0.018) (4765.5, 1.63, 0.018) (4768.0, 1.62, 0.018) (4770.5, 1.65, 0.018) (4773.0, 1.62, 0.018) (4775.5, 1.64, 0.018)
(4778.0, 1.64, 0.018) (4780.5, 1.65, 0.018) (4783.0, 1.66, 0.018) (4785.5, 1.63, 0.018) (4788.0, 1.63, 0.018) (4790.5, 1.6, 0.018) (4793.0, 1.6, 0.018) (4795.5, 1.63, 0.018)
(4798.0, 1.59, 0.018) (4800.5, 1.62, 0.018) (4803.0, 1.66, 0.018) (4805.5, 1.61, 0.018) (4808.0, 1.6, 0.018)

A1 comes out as 1.6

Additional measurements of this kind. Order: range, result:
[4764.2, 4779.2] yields 1.62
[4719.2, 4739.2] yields 1.63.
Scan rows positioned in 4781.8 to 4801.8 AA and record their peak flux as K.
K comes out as 1.66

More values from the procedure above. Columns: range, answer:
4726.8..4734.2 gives 1.67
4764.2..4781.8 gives 1.65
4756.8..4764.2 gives 1.63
